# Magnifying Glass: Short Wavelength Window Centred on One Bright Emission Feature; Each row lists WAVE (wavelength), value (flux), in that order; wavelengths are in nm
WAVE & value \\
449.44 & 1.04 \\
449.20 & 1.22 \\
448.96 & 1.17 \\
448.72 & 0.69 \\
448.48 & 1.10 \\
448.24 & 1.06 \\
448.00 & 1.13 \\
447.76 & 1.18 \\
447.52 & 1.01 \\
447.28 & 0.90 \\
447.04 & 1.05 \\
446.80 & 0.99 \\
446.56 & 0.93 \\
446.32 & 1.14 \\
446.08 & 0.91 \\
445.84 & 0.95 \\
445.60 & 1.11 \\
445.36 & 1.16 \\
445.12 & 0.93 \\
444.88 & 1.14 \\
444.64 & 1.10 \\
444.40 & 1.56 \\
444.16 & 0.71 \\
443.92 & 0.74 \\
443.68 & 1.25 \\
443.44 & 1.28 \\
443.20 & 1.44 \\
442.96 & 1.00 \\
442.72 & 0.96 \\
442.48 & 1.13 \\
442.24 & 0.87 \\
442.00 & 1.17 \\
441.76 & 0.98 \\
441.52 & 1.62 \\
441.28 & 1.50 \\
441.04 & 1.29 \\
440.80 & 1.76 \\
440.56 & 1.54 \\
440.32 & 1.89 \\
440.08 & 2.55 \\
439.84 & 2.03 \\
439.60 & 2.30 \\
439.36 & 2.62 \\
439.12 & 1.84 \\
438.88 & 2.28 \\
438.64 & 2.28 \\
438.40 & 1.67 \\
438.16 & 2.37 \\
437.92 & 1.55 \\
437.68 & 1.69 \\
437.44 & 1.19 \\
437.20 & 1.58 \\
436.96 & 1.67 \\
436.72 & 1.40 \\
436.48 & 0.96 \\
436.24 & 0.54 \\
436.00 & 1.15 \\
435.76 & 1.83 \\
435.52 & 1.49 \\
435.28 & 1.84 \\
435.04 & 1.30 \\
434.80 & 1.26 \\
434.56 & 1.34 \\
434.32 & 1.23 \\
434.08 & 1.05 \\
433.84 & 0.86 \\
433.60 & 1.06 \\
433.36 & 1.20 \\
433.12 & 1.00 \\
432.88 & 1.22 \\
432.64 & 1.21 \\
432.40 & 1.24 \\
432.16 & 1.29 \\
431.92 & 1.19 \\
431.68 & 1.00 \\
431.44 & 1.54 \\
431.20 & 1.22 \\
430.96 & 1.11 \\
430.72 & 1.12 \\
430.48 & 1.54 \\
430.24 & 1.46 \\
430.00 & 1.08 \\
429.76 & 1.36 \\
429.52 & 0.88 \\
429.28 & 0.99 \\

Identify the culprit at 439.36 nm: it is Mg II 2798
